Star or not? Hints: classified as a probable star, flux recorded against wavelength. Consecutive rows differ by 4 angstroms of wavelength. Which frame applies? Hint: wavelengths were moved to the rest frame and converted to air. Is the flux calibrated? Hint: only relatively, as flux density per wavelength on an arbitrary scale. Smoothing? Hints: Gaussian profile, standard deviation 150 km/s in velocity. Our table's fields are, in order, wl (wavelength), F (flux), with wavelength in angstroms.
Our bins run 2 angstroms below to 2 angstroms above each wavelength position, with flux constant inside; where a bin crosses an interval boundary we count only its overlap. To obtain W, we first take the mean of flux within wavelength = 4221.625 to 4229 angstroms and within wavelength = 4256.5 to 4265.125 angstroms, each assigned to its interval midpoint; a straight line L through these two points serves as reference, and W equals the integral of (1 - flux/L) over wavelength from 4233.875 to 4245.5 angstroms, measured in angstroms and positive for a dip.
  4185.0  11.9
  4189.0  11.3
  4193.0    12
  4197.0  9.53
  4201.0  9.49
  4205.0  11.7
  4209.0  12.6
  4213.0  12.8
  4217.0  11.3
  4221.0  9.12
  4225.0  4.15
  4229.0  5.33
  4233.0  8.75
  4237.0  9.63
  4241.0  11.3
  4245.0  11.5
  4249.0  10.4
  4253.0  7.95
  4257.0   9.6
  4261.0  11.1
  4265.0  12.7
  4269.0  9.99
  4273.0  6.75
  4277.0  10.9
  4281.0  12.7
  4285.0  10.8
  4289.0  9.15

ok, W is -4.26 angstroms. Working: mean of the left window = 5.4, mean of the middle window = 10.5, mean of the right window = 11.1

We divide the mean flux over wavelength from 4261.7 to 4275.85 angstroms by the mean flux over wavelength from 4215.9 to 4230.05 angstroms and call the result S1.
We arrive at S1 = 1.36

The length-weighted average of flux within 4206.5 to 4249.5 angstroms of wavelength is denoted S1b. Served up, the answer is 9.72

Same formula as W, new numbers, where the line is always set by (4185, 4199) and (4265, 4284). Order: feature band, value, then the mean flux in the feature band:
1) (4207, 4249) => 4.29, 9.68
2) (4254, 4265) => -0.04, 10.6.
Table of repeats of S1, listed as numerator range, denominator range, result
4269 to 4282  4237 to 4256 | 0.97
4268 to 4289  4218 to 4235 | 1.43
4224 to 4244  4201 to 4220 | 0.70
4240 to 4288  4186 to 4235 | 1.06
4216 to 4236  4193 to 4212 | 0.69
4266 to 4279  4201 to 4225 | 0.88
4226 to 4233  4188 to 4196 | 0.54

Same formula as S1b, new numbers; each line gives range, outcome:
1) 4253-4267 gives 10.7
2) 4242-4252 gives 10.7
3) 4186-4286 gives 10.1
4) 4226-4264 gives 9.45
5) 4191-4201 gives 10.5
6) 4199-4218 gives 11.6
